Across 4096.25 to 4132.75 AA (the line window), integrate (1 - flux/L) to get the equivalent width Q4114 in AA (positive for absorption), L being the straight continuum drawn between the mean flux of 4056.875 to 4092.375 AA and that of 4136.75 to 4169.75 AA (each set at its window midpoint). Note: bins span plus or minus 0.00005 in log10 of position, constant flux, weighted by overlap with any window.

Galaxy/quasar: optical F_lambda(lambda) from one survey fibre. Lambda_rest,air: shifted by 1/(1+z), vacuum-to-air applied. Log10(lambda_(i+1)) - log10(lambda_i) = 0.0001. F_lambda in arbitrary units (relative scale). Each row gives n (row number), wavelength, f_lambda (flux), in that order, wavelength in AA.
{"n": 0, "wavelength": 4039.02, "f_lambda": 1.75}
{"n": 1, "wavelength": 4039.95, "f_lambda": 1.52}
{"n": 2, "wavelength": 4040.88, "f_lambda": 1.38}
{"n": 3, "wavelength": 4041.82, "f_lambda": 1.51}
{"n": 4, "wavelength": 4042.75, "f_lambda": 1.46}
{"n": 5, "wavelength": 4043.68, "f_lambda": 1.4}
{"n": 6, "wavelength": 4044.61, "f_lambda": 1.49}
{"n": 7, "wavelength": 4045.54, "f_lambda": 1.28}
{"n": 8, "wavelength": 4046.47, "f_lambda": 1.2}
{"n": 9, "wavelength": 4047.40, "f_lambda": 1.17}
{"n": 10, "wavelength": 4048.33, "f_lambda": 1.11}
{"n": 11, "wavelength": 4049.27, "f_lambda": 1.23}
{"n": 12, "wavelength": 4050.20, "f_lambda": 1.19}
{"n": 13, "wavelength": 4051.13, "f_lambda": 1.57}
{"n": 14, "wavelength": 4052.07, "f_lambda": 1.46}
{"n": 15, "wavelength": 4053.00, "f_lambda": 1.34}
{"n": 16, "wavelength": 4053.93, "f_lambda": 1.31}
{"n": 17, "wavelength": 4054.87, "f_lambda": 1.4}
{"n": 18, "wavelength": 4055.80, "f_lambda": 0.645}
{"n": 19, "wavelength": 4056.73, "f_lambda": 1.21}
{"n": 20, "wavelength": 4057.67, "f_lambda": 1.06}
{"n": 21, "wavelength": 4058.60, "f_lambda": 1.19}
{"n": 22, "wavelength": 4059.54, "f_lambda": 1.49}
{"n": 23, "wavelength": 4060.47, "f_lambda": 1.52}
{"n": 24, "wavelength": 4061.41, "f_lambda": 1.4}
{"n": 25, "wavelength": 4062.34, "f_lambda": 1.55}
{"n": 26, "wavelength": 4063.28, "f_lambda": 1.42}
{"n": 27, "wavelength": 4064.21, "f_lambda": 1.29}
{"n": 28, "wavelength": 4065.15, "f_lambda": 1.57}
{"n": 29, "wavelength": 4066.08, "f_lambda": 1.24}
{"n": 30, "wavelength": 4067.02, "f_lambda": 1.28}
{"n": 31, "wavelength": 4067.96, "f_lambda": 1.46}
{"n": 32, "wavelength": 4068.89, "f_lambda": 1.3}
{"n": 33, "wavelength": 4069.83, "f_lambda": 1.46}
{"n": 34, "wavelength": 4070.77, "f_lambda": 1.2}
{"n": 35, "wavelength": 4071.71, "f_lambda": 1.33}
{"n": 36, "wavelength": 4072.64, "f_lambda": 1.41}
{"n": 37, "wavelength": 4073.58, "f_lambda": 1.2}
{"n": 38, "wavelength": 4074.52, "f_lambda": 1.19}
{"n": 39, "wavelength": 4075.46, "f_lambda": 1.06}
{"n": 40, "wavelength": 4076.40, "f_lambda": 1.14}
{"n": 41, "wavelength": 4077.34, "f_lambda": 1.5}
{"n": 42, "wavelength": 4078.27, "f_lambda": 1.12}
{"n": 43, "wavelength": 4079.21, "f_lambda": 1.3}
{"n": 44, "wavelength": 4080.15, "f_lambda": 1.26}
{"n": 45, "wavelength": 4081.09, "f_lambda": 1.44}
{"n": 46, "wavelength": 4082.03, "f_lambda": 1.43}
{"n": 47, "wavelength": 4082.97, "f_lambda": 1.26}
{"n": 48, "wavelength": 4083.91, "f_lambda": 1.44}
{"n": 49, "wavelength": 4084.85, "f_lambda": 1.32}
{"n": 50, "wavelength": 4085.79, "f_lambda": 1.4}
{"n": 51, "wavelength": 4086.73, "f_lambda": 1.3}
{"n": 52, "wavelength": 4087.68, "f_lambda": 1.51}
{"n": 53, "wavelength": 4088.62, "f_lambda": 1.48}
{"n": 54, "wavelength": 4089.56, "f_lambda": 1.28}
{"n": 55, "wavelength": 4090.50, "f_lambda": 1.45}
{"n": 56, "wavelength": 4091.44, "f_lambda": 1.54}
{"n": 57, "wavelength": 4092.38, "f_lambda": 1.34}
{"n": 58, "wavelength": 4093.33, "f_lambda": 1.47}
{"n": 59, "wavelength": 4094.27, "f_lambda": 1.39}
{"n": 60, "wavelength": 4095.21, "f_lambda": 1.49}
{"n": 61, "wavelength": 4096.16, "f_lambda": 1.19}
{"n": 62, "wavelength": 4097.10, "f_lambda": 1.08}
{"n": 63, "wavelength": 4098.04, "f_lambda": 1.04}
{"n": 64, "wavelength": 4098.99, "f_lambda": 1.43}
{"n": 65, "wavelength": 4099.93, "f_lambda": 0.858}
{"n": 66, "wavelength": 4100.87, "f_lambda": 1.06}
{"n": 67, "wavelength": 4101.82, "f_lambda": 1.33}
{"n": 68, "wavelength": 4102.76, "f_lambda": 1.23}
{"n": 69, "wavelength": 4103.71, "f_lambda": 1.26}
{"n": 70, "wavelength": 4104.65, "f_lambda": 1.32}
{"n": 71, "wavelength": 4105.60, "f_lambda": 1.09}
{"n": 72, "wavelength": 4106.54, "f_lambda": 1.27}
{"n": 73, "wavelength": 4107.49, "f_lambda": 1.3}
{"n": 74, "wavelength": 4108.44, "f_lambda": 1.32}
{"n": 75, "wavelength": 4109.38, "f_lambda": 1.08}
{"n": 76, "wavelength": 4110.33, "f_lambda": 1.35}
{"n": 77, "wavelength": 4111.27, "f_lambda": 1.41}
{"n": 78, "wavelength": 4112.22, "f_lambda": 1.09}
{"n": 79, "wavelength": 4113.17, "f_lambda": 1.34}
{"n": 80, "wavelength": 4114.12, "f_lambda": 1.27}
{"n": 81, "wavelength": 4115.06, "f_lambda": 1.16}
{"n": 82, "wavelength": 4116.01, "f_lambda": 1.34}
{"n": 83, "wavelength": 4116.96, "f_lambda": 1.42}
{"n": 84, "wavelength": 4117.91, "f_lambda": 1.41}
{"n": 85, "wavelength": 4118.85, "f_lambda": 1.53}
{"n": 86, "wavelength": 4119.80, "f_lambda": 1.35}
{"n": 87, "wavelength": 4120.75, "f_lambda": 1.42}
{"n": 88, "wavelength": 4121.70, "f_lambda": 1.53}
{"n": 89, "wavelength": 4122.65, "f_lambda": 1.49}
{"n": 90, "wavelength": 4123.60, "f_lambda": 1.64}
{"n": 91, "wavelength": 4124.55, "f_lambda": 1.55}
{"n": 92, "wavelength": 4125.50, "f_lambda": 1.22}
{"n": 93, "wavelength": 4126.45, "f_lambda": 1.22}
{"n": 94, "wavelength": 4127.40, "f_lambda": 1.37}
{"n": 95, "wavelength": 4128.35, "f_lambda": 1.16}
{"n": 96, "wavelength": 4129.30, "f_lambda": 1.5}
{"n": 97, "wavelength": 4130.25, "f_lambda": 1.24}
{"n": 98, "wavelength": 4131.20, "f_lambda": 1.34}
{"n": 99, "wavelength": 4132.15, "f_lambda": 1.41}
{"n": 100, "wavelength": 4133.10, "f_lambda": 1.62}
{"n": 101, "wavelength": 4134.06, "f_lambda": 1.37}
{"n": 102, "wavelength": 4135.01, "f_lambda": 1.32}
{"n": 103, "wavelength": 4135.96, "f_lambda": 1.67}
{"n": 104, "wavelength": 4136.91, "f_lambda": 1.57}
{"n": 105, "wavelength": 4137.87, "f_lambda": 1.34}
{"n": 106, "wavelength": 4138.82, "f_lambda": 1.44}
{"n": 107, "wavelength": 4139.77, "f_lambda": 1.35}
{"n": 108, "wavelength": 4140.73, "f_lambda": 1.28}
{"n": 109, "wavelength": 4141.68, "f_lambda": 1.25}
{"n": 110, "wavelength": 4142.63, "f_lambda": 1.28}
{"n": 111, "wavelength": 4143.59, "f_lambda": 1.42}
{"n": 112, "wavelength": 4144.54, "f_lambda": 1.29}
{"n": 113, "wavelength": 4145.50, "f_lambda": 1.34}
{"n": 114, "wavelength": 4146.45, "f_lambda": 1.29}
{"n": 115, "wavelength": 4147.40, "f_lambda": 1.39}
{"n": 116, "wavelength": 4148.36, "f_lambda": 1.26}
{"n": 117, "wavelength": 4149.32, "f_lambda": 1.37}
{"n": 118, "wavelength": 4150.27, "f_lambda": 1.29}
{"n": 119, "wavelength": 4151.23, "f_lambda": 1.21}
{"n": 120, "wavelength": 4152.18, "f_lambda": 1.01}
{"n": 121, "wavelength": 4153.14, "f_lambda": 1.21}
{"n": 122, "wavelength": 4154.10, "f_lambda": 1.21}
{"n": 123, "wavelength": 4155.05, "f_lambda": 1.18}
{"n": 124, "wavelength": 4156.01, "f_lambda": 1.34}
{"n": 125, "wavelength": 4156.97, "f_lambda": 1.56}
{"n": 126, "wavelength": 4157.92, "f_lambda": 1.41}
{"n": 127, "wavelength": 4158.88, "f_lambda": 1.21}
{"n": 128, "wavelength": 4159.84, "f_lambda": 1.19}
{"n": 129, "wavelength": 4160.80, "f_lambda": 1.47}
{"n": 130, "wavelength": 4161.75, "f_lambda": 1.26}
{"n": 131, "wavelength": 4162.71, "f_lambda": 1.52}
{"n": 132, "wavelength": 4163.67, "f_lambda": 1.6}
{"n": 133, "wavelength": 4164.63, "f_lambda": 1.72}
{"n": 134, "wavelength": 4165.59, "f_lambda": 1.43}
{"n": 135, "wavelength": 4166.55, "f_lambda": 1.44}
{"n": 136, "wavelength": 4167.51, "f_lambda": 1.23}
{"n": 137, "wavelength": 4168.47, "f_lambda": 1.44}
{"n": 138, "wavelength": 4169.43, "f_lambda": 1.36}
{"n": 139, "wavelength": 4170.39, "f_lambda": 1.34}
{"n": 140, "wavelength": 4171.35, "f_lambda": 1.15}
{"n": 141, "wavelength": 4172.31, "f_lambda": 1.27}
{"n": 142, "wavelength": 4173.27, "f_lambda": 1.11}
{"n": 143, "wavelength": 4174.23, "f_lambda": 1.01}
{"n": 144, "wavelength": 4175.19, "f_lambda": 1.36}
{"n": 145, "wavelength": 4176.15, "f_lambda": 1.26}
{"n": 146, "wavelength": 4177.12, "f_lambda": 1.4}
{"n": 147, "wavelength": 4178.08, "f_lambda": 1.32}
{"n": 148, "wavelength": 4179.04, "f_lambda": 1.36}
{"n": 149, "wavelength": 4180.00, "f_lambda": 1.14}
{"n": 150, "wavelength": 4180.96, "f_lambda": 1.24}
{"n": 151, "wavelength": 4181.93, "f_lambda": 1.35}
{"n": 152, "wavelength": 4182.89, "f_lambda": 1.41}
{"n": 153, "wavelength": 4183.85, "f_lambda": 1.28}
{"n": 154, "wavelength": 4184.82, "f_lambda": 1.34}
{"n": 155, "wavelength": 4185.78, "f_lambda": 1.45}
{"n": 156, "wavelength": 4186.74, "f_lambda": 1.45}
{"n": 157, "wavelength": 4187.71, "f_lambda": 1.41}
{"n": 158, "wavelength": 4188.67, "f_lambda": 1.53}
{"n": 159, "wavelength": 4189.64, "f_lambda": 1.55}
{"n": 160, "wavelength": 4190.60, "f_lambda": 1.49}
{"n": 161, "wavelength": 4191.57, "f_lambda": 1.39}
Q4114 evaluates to 1.2 AA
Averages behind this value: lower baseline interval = 1.34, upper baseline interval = 1.35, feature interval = 1.3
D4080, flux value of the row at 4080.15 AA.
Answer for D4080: 1.26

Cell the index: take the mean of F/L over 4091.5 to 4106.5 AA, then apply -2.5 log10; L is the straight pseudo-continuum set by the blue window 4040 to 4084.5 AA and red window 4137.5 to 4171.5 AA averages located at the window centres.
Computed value 0.066 mag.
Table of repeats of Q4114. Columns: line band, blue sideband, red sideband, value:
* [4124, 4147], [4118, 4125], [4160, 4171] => 1.64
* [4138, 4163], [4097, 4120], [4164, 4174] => 0.18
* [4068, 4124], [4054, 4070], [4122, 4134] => 1.79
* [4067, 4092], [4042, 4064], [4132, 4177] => -0.33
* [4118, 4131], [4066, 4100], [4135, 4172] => -0.62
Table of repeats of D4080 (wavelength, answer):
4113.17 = 1.34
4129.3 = 1.5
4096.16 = 1.19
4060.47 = 1.52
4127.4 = 1.37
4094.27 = 1.39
